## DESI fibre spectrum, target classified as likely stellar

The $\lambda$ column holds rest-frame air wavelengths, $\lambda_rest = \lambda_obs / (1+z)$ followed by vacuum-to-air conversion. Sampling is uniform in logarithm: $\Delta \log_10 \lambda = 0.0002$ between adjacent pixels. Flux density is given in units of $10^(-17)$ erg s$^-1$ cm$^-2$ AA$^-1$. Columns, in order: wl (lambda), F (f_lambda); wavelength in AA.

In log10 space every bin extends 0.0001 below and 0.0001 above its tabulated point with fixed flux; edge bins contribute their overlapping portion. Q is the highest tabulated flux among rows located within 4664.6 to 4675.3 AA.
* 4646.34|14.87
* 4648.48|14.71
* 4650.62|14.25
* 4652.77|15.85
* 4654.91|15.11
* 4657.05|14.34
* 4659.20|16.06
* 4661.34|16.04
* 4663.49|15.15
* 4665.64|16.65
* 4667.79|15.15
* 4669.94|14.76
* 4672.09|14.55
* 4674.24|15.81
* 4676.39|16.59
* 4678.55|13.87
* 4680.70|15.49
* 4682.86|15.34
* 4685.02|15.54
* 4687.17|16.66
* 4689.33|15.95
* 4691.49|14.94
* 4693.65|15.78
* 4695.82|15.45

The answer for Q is 16.65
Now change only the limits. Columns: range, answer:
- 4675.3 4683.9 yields 16.59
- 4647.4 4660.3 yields 16.06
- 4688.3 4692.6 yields 15.95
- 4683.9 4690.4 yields 16.66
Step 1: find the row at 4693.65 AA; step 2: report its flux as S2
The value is 15.78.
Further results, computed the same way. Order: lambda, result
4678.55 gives 13.87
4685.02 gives 15.54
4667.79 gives 15.15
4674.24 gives 15.81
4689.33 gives 15.95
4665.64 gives 16.65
